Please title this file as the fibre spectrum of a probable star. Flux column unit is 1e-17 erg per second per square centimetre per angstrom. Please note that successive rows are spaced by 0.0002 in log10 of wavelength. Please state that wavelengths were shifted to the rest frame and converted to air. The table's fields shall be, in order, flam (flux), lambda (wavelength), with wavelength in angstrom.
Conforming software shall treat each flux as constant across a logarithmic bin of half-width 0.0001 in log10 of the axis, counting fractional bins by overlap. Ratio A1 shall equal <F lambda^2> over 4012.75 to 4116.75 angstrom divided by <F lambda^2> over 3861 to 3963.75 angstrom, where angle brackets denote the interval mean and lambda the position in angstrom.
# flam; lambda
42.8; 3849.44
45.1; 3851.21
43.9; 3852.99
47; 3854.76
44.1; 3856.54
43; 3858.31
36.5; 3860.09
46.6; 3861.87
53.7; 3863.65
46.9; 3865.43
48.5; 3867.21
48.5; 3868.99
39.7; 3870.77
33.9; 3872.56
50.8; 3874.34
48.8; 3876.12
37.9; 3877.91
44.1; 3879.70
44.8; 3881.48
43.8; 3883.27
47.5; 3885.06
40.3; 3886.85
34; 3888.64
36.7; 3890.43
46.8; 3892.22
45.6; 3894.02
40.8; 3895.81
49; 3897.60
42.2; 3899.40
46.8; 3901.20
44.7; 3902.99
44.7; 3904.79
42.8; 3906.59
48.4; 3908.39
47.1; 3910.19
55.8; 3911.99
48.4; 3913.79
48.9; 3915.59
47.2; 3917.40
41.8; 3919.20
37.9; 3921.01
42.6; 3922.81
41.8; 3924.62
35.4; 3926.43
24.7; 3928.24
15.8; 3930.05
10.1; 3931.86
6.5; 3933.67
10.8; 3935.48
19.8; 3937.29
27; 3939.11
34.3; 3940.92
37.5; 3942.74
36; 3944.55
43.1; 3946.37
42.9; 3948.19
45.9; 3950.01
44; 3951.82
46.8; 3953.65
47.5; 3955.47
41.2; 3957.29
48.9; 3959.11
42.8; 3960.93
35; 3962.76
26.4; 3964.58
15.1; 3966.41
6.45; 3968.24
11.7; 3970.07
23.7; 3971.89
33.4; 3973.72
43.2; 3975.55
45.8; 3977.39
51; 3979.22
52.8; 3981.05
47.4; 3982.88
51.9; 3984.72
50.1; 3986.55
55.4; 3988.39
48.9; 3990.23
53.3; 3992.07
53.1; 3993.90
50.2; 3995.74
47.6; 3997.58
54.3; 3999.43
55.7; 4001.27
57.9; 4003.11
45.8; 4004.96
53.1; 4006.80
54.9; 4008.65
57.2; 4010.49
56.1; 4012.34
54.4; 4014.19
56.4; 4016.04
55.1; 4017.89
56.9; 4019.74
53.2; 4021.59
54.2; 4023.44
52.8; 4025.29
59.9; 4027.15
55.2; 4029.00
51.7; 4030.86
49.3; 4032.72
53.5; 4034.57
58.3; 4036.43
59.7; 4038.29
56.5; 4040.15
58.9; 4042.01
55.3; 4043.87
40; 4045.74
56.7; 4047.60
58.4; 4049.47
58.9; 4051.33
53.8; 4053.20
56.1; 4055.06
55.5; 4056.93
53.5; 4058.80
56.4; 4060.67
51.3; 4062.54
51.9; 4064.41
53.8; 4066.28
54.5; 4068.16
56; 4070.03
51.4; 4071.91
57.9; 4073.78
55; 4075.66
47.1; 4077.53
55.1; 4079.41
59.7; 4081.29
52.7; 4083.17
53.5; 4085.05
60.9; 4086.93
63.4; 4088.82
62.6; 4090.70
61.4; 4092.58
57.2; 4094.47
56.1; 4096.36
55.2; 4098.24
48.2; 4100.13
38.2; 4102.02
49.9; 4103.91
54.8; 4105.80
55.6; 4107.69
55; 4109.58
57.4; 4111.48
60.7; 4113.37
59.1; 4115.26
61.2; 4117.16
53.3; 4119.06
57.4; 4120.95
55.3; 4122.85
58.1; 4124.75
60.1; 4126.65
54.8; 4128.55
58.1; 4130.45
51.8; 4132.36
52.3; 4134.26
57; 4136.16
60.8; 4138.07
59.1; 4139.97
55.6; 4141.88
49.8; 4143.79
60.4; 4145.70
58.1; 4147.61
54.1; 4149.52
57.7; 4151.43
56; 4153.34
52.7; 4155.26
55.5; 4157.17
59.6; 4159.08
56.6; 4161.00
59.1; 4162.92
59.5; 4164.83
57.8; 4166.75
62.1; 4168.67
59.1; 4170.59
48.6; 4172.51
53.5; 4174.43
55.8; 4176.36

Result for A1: 1.5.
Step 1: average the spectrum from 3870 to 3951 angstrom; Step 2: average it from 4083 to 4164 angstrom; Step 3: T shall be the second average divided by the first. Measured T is 1.4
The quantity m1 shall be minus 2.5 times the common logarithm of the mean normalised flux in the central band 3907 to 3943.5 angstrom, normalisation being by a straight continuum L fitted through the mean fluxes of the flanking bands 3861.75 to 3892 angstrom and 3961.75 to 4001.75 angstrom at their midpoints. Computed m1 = 0.245 mag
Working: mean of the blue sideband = 43.9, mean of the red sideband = 41.3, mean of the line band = 34.2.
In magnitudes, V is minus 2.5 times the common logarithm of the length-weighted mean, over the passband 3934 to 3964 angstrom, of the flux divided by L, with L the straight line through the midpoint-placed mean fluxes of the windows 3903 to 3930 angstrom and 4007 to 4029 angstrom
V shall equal 0.26 mag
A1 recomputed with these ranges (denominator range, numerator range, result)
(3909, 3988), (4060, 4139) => 1.64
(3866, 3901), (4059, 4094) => 1.42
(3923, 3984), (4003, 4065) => 1.70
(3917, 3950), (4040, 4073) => 1.86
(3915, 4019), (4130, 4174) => 1.51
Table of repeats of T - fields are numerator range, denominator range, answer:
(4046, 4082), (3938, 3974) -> 1.59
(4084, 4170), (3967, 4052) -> 1.13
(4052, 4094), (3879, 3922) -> 1.25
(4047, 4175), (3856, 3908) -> 1.27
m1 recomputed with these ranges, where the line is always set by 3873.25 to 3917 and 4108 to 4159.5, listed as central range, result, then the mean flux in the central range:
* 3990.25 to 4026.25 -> -0.07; 53.7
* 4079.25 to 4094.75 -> -0.08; 58.7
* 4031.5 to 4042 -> -0.08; 55.7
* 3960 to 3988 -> 0.33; 36.2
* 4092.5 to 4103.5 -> 0.06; 51.9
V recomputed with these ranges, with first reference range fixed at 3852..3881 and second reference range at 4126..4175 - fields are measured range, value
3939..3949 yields 0.26 mag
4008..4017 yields -0.10 mag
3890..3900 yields 0.05 mag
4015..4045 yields -0.08 mag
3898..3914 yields -0.01 mag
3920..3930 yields 0.33 mag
